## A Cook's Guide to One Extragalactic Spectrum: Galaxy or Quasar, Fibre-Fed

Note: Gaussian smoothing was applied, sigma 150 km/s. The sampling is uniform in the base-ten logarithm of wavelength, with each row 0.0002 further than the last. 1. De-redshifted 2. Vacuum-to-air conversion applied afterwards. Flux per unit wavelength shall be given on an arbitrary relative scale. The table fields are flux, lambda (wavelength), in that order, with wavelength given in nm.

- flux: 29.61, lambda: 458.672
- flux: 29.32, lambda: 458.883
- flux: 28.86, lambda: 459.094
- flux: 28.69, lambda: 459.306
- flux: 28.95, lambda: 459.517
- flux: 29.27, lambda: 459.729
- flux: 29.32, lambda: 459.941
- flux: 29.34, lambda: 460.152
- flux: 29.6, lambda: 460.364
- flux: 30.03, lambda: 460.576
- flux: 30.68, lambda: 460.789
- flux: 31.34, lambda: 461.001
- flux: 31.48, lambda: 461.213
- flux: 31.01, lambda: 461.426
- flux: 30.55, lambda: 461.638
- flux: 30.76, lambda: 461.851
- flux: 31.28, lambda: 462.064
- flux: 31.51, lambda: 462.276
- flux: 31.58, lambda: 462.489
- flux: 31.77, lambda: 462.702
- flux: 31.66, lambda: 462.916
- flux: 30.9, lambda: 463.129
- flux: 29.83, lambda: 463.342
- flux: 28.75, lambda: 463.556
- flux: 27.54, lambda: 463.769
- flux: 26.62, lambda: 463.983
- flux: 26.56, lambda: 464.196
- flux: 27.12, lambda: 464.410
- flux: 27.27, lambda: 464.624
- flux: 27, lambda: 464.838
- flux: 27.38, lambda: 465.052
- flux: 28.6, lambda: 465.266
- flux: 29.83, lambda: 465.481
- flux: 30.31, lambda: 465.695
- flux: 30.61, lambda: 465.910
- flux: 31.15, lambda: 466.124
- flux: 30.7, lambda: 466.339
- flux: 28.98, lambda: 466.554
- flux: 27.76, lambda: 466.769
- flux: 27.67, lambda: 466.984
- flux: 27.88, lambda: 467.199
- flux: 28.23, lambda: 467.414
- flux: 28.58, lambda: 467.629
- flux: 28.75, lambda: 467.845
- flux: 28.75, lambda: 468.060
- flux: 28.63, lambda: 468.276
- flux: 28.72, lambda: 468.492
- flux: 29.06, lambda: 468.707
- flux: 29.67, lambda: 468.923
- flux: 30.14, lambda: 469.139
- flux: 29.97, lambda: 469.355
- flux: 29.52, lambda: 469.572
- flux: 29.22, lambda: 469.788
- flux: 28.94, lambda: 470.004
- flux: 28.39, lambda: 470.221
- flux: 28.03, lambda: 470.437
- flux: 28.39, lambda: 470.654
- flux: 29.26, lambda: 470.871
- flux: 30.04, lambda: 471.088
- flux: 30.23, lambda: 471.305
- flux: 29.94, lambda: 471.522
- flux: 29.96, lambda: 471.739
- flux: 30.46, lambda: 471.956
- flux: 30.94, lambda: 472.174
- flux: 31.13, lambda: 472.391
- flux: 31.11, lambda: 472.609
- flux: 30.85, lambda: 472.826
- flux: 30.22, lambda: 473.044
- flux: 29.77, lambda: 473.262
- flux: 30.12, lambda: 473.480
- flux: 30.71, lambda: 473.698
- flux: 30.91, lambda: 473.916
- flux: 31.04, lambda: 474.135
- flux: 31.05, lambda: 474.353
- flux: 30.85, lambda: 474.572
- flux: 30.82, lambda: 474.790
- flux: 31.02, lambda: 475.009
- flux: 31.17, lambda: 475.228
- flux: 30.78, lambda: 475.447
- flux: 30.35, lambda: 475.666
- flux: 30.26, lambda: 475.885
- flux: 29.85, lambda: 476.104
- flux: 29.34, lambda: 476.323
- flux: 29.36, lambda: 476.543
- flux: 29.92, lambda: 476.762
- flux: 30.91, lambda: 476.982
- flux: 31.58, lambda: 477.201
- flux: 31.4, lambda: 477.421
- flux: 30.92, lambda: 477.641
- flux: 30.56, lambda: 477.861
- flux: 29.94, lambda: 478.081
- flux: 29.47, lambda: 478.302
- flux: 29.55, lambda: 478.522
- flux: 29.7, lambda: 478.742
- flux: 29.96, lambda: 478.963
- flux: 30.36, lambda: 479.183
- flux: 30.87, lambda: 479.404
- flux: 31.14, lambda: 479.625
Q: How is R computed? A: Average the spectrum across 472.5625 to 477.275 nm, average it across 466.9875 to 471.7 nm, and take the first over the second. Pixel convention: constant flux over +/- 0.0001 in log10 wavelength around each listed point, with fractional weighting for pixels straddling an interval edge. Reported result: 1.05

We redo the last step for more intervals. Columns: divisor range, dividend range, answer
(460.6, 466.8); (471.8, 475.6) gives 1.04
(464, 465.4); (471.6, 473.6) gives 1.12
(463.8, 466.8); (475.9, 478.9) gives 1.06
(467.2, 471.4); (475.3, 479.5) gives 1.04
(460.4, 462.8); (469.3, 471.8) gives 0.94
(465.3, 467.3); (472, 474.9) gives 1.05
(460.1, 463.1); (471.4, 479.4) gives 0.99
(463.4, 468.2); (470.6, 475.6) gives 1.07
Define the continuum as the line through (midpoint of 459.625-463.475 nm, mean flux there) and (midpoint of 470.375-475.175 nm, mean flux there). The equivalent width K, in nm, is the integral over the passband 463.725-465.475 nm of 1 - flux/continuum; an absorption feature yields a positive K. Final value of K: 0.181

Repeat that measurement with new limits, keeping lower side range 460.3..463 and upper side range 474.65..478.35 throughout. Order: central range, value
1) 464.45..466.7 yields 0.13 nm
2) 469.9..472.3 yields 0.09 nm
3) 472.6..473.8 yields 0.01 nm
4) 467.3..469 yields 0.11 nm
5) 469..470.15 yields 0.05 nm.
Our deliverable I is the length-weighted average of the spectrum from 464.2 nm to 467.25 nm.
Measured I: 28.7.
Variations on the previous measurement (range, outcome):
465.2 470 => 29.2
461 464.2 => 30.3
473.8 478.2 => 30.6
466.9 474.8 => 29.7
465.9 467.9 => 29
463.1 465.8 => 28.2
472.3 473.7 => 30.5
